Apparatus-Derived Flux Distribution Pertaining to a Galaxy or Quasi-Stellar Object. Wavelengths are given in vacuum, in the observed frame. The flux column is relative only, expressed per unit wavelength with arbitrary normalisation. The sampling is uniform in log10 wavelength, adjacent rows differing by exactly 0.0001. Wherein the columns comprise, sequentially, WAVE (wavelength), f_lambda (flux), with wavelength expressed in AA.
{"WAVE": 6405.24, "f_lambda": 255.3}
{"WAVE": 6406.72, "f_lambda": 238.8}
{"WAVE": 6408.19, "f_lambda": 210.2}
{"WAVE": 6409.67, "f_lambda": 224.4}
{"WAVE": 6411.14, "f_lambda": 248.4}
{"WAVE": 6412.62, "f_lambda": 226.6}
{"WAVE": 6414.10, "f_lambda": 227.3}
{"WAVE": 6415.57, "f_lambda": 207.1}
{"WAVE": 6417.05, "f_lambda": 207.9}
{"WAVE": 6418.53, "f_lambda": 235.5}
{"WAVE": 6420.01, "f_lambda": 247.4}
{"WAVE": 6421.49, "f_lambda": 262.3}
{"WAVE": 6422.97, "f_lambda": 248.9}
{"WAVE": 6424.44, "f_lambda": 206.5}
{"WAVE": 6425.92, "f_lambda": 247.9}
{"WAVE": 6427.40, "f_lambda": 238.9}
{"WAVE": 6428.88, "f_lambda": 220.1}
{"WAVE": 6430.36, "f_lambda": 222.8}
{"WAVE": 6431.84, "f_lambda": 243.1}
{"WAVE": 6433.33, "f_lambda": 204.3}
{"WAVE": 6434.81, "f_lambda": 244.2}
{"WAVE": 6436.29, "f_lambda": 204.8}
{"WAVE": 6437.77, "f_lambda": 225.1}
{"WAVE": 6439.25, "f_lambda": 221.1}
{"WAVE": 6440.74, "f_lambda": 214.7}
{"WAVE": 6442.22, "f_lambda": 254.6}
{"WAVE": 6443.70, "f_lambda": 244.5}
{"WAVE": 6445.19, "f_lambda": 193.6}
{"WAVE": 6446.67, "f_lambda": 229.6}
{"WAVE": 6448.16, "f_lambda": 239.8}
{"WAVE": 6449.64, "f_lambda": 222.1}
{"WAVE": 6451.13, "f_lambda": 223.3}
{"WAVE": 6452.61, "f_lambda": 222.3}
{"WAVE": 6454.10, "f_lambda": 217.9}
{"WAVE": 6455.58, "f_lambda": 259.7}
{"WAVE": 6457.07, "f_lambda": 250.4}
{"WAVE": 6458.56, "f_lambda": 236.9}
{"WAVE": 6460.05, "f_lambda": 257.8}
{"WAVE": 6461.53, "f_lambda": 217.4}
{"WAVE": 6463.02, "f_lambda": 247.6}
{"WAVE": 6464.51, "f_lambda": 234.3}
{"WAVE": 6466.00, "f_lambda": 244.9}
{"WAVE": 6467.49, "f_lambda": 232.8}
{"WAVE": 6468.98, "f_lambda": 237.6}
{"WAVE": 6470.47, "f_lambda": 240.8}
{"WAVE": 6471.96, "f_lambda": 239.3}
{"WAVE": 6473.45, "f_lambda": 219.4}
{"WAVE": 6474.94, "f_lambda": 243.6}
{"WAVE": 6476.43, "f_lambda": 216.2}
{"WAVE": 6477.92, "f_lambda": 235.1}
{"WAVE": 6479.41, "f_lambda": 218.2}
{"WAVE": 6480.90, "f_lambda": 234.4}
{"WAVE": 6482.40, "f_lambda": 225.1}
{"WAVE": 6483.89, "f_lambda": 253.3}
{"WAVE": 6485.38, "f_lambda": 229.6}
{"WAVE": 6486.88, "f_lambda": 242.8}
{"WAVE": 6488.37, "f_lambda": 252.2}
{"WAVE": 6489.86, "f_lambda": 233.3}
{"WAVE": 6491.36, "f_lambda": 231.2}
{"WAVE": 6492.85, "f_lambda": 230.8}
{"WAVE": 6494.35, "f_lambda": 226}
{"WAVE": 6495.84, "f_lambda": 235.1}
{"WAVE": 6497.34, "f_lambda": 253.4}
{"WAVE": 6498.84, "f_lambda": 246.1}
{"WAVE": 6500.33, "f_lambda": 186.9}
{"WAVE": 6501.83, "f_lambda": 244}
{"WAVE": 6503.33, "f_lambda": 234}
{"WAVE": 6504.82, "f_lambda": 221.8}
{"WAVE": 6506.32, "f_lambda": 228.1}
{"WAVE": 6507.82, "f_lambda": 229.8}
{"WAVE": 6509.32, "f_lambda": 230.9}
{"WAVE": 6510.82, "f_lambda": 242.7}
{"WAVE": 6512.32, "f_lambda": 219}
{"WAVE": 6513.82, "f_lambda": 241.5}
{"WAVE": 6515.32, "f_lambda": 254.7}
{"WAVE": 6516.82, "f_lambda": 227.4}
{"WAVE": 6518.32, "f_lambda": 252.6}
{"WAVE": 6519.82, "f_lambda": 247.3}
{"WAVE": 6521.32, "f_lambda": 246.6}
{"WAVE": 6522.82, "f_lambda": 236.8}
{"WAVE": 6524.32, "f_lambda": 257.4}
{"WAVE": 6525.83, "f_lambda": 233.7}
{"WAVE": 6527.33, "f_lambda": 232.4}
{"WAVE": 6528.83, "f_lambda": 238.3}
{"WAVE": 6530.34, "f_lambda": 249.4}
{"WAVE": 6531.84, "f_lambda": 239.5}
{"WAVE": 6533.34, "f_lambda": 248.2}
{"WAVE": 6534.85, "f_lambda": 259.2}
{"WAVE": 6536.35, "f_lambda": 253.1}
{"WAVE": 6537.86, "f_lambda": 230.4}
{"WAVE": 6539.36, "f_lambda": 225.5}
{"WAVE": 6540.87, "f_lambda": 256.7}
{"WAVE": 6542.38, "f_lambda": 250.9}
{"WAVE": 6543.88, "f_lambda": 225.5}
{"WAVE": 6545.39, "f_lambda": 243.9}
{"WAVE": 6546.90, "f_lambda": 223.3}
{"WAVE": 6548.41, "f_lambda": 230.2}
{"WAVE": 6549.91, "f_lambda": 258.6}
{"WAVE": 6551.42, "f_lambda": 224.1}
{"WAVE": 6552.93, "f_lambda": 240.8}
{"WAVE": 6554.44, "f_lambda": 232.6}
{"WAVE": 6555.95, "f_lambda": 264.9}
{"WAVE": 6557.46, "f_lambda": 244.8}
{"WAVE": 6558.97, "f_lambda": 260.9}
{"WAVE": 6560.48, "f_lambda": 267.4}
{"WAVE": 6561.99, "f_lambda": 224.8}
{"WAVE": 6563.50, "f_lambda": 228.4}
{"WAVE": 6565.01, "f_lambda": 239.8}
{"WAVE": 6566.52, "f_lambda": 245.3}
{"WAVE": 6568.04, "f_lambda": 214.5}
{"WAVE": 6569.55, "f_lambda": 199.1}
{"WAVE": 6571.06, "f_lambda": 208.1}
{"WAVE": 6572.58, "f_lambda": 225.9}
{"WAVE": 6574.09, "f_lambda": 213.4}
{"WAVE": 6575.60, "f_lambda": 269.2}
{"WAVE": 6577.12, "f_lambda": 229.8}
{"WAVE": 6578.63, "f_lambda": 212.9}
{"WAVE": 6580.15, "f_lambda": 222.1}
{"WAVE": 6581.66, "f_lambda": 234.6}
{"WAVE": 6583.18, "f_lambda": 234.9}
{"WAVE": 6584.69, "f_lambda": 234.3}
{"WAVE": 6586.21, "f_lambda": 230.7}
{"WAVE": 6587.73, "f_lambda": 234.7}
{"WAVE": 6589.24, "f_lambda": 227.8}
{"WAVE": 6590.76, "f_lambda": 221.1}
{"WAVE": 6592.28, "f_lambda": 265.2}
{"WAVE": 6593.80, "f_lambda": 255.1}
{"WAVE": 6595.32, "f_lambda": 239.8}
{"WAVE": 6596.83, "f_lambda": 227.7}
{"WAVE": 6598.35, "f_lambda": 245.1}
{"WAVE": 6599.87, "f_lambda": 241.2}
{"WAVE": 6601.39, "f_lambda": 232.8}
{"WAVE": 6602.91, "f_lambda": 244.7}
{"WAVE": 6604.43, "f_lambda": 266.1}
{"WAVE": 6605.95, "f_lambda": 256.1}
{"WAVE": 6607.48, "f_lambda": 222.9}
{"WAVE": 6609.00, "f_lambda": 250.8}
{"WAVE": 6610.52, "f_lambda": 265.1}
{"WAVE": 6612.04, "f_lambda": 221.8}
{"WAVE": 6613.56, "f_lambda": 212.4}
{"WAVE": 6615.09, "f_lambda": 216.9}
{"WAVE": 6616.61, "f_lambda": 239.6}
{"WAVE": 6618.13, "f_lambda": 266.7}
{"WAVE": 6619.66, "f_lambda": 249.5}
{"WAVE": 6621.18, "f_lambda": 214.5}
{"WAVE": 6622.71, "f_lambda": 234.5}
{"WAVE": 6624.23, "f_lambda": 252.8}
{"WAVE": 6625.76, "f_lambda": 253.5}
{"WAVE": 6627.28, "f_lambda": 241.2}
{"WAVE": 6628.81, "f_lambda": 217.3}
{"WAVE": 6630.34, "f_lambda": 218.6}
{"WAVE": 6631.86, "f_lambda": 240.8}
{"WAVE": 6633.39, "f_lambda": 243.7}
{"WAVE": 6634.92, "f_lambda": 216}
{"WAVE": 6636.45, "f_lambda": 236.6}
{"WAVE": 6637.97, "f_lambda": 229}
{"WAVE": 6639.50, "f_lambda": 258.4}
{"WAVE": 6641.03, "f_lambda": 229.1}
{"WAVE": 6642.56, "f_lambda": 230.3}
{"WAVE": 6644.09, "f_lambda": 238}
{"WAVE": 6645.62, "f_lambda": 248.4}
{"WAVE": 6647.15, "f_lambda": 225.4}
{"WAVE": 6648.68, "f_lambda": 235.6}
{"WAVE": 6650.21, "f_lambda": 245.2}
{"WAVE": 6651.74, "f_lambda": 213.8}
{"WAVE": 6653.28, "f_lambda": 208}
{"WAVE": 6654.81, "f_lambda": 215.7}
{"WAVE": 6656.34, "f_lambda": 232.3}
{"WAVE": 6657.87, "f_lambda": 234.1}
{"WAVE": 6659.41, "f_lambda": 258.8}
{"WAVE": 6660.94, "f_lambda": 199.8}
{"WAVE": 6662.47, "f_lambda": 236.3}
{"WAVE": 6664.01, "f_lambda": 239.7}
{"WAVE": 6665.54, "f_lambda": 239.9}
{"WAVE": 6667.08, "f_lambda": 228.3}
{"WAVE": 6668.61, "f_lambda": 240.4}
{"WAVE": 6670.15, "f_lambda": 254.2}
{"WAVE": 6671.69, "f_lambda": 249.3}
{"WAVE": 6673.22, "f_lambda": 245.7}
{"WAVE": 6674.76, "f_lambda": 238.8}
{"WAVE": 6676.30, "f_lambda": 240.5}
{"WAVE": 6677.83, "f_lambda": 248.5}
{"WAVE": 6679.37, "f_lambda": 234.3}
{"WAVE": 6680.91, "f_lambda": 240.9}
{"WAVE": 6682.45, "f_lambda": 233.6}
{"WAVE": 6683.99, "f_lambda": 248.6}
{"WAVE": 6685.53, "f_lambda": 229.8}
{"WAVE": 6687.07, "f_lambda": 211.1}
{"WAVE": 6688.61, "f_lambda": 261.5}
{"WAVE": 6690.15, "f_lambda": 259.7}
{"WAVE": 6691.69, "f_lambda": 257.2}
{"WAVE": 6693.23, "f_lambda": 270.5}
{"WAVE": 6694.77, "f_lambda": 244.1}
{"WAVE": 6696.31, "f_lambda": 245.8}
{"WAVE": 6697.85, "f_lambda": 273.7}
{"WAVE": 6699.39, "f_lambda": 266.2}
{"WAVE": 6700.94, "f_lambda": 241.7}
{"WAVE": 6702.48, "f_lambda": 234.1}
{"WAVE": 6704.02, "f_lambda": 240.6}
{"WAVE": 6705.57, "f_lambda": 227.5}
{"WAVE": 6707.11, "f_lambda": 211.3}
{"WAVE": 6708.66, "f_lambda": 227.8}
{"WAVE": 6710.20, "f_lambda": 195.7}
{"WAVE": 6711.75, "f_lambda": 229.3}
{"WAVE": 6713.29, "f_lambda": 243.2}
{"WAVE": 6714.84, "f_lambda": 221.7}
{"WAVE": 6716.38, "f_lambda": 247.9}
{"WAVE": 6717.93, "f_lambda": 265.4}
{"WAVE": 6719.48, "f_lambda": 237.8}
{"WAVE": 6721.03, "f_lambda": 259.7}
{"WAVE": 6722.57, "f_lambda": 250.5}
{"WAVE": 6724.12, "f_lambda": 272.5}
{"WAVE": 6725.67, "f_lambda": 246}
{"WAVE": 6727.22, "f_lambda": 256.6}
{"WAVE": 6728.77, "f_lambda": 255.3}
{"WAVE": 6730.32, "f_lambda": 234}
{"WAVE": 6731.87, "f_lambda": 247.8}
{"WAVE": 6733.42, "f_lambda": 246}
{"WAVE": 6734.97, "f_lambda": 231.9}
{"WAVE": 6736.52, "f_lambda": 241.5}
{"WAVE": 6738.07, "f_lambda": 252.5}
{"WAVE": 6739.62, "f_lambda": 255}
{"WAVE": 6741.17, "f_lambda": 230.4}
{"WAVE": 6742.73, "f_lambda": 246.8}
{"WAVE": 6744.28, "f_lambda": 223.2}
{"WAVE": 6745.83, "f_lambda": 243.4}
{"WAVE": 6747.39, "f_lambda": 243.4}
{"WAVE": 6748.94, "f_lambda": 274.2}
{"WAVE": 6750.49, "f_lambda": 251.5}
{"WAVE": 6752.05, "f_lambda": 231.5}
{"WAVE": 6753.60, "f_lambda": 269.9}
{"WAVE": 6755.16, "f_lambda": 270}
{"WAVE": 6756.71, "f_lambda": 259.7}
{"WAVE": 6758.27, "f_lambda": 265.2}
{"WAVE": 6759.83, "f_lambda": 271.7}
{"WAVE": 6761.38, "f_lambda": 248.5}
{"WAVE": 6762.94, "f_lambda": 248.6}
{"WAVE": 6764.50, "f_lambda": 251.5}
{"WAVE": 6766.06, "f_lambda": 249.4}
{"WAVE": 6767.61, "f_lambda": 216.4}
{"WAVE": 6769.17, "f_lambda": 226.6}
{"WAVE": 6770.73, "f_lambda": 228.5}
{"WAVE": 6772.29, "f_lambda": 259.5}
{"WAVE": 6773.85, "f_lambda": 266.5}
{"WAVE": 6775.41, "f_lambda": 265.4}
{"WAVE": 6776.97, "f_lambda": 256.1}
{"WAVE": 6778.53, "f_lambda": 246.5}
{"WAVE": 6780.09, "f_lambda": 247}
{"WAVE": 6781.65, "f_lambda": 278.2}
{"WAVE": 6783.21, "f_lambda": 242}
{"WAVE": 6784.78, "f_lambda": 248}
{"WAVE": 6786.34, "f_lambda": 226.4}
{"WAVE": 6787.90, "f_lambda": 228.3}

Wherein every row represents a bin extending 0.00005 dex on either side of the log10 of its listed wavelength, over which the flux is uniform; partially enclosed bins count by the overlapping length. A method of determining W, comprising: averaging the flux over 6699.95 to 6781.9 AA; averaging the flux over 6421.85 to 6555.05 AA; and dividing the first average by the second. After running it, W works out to 1.05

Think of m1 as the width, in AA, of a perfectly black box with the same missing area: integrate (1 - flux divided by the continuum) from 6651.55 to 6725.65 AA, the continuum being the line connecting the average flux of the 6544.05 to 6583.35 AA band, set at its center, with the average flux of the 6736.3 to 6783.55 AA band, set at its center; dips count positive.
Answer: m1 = 1.4 AA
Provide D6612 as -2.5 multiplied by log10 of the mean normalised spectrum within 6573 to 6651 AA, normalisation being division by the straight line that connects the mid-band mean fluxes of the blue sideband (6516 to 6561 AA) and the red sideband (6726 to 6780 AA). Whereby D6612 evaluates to 0.037 mag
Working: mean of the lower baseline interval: 243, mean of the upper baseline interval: 249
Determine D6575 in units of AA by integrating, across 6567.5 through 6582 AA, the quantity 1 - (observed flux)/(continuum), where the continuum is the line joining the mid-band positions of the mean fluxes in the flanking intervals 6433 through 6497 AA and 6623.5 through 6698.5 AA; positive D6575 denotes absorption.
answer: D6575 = 0.8 AA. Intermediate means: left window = 233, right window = 239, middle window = 223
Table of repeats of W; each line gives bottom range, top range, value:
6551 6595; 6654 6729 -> 1.03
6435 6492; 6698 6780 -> 1.06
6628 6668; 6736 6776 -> 1.08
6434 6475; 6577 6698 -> 1.02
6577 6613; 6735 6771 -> 1.04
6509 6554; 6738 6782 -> 1.04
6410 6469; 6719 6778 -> 1.08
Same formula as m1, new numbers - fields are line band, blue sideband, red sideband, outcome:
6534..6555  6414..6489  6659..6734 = -0.3 AA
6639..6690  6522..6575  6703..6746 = 0.7 AA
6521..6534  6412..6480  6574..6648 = -0.4 AA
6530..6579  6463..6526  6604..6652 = -0.3 AA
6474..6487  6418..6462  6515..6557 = 0.2 AA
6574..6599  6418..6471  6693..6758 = 0.4 AA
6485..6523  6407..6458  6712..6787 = -0.3 AA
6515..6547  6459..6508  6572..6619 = -1.0 AA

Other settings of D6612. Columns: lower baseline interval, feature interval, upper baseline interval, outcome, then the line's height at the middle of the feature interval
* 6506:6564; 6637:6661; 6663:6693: 0.046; 242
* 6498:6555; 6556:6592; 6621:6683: 0.021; 237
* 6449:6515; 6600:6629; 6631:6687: -0.024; 235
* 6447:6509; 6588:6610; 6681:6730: -0.015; 239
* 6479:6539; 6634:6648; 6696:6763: 0.037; 243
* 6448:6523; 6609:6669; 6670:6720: 0.026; 240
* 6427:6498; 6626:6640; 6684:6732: 0.031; 241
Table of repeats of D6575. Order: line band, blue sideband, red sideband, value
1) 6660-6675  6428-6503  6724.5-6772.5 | 0.4 AA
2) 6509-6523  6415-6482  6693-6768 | -0.3 AA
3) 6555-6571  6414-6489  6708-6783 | 0.0 AA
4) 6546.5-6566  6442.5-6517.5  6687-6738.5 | -0.4 AA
